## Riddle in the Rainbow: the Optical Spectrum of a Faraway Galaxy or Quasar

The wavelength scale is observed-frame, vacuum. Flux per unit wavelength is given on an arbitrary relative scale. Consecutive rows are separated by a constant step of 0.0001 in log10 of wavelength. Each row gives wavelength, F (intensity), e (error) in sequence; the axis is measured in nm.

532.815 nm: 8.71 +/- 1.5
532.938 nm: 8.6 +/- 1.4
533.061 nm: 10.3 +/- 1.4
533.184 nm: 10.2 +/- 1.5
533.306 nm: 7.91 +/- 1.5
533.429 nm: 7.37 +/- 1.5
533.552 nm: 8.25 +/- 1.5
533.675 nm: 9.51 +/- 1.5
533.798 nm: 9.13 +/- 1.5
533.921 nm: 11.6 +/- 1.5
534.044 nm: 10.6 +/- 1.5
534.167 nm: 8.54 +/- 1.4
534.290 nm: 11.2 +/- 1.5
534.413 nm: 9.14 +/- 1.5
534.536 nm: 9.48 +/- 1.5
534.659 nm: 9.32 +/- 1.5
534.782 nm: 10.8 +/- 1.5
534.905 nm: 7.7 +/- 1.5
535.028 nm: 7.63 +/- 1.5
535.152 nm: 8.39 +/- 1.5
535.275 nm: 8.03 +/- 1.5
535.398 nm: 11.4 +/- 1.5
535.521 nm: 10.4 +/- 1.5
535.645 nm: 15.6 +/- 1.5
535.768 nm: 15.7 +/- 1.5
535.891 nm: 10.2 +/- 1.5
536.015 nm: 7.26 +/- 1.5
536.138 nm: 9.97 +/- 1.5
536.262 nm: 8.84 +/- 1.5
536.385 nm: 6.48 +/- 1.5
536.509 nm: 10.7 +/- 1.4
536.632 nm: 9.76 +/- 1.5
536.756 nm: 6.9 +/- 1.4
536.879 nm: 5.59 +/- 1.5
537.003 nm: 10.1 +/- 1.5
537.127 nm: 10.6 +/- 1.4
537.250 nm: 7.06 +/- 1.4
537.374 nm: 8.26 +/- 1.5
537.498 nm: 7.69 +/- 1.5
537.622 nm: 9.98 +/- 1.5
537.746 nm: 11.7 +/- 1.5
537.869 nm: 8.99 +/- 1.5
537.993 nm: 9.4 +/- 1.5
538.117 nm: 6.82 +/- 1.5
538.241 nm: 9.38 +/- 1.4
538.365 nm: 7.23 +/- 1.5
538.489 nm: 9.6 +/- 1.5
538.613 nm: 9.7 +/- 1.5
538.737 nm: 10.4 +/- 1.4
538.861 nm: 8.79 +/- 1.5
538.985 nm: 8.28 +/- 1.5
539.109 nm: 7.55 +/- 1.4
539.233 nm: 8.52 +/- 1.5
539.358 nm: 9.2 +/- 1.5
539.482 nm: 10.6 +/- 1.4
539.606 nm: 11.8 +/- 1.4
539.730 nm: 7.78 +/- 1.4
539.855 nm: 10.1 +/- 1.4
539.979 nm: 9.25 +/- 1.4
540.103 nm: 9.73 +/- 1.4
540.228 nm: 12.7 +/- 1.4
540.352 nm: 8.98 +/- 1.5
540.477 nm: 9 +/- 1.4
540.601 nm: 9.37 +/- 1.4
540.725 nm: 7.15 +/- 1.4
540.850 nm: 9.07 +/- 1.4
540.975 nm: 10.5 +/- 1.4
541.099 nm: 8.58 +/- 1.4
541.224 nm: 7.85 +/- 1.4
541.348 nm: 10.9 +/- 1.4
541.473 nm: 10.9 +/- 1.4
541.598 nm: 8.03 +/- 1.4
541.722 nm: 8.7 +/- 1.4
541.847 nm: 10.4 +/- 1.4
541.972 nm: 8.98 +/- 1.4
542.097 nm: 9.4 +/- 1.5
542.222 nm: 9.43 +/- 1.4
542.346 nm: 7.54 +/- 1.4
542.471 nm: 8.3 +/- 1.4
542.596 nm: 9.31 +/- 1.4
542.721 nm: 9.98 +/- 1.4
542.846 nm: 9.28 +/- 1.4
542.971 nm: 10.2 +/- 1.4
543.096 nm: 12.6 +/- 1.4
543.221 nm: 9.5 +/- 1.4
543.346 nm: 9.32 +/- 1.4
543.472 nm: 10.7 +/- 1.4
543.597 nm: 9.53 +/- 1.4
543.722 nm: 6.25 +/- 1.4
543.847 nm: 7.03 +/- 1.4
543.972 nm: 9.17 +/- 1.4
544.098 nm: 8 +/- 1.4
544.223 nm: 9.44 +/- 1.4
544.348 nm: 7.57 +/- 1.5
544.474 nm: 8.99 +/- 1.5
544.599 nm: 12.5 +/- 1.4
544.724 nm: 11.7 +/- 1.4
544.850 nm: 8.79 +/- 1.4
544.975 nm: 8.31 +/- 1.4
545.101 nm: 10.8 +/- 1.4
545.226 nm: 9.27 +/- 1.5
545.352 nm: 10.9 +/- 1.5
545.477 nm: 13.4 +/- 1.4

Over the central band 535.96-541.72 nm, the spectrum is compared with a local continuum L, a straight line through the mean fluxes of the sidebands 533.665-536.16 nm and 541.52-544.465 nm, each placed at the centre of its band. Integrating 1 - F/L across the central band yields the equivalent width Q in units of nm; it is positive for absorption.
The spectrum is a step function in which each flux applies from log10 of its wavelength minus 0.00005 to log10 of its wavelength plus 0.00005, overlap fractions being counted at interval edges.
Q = 0.314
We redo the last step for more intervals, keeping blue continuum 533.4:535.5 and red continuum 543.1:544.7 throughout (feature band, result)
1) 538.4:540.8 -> -0.03 nm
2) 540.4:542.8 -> 0.03 nm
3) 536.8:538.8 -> 0.09 nm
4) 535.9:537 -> 0.11 nm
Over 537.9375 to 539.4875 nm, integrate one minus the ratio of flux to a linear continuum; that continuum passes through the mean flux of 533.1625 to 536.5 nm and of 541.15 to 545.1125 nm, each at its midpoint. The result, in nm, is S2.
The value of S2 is 0.11 nm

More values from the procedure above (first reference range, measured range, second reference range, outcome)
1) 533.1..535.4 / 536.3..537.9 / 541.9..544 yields 0.08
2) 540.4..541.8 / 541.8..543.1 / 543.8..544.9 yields -0.04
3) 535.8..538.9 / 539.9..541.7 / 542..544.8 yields -0.05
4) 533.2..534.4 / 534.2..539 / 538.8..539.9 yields -0.04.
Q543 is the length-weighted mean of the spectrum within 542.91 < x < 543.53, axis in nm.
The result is 10.5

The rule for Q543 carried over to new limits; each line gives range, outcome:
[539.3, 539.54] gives 9.91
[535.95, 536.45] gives 8.15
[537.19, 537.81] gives 8.94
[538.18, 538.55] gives 8.73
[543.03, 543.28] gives 11.1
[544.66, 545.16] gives 9.9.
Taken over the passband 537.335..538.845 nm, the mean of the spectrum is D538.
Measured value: 9.1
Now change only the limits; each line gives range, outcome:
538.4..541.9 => 9.39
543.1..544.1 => 8.95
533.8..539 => 9.42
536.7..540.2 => 9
